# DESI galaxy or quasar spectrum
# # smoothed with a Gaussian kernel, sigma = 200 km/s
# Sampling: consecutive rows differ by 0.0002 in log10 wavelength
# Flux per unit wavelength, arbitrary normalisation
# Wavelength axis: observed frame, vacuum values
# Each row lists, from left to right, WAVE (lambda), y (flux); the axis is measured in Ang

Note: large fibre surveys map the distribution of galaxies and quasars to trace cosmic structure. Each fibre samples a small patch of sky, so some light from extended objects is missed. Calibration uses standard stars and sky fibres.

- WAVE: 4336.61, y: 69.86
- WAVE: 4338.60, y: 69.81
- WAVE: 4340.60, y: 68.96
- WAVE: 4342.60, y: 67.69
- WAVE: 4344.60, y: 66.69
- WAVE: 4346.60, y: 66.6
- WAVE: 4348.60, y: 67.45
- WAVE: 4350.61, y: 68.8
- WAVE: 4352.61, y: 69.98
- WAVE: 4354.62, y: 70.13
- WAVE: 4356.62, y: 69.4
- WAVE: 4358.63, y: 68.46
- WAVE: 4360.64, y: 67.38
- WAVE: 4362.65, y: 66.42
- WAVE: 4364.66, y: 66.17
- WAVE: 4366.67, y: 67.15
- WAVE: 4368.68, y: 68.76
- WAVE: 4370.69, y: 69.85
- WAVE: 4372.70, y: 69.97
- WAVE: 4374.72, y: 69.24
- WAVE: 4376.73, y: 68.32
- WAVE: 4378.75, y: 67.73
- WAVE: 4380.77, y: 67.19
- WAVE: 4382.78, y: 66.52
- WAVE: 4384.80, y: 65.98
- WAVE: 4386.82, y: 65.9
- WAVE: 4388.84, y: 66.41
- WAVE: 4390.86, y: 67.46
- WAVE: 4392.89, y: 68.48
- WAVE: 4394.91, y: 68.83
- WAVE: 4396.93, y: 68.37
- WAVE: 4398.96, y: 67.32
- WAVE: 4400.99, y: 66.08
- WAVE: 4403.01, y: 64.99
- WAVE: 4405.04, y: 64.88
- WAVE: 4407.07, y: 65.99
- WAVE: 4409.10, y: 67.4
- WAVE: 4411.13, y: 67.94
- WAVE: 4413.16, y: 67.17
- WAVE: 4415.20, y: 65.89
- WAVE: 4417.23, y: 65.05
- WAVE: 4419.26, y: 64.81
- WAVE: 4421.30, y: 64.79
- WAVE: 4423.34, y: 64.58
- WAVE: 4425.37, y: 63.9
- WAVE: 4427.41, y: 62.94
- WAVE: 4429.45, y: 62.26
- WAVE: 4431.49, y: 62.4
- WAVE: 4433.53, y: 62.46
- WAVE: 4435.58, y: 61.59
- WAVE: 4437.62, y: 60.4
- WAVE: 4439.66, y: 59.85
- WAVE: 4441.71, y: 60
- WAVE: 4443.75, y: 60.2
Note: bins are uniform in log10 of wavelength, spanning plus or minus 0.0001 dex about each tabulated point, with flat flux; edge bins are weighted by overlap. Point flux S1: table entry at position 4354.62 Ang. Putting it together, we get 70.13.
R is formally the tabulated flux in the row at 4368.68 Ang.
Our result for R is 68.76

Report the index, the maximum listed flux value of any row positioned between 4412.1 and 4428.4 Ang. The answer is 67.17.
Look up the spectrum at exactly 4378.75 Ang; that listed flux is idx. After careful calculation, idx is 67.73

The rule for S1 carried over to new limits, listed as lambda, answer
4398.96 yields 67.32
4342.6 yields 67.69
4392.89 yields 68.48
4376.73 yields 68.32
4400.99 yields 66.08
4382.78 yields 66.52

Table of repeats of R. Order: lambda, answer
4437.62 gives 60.4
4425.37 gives 63.9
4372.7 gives 69.97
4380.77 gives 67.19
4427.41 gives 62.94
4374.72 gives 69.24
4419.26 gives 64.81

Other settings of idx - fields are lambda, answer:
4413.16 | 67.17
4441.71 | 60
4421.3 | 64.79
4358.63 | 68.46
